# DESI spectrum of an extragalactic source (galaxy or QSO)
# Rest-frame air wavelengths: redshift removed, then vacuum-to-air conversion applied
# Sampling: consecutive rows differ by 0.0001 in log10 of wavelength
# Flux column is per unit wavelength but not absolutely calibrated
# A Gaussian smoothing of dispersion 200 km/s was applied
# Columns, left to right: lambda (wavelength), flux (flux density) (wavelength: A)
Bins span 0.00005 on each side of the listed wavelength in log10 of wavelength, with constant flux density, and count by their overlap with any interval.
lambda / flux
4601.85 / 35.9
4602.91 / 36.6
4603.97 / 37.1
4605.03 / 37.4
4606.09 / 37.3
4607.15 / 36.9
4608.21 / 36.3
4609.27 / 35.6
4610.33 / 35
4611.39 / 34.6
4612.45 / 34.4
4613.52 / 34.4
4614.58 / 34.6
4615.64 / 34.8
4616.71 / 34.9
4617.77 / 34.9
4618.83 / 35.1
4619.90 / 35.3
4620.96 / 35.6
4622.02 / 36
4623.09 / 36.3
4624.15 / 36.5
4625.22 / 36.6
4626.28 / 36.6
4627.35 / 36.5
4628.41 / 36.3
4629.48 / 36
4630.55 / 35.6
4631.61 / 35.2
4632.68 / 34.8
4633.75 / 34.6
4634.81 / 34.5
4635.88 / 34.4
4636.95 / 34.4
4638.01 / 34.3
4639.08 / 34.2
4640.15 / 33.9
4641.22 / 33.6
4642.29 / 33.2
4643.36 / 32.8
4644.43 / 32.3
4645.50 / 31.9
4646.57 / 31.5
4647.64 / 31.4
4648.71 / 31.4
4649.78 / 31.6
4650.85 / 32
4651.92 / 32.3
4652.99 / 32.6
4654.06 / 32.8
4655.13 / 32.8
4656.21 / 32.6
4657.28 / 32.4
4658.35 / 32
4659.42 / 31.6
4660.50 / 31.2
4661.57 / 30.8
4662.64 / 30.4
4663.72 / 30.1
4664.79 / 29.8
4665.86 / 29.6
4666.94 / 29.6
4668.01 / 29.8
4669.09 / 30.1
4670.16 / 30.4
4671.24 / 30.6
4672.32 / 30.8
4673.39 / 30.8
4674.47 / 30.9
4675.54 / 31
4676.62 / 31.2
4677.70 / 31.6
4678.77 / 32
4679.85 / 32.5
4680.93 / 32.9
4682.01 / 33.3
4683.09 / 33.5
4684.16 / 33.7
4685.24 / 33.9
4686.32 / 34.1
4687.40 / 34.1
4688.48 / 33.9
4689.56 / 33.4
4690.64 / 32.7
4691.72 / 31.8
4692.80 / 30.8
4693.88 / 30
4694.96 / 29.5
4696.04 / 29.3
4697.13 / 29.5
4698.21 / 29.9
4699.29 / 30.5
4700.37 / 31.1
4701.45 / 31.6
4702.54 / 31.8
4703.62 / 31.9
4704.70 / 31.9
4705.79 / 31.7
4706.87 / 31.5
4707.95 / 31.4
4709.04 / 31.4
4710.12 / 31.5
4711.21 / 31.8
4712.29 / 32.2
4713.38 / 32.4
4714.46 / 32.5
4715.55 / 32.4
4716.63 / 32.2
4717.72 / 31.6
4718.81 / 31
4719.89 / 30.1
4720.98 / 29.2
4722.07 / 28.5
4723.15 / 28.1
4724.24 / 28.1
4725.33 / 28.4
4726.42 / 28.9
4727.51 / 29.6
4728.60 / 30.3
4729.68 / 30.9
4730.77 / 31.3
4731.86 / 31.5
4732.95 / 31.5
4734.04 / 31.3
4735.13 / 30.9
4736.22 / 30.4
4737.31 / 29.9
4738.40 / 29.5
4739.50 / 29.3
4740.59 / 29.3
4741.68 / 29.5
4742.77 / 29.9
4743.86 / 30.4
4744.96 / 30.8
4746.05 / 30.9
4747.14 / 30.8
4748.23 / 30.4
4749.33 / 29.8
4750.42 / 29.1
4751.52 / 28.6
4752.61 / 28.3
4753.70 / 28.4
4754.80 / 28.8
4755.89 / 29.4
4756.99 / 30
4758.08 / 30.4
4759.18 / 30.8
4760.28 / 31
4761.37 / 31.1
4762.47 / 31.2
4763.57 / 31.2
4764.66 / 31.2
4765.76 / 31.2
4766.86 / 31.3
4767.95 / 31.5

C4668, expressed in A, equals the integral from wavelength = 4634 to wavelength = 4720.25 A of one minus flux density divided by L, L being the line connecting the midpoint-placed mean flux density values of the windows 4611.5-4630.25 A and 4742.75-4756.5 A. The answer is 2.8 A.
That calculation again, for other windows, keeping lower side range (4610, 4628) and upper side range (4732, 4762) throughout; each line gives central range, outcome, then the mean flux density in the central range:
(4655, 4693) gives 1.6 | 31.7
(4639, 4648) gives 0.4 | 32.7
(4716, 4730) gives 0.6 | 29.8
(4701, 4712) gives 0.0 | 31.7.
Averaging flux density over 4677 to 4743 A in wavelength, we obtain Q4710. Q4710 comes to 31.2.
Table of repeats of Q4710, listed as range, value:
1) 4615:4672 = 33.2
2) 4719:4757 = 29.8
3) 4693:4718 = 31.3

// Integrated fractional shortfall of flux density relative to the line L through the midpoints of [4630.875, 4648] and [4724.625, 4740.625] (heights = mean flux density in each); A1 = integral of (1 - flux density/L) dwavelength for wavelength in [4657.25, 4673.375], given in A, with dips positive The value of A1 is 1.0 A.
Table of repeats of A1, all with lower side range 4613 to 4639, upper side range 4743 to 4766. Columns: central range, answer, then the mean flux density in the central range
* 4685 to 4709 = 0.64 A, 31.6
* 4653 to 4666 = 0.97 A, 31.5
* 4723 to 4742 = 0.66 A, 30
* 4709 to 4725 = 0.44 A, 30.8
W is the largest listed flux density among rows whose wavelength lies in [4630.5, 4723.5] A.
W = 35.6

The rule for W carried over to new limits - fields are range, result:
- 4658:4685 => 33.7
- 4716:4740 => 32.2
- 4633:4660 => 34.6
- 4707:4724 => 32.5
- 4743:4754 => 30.9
